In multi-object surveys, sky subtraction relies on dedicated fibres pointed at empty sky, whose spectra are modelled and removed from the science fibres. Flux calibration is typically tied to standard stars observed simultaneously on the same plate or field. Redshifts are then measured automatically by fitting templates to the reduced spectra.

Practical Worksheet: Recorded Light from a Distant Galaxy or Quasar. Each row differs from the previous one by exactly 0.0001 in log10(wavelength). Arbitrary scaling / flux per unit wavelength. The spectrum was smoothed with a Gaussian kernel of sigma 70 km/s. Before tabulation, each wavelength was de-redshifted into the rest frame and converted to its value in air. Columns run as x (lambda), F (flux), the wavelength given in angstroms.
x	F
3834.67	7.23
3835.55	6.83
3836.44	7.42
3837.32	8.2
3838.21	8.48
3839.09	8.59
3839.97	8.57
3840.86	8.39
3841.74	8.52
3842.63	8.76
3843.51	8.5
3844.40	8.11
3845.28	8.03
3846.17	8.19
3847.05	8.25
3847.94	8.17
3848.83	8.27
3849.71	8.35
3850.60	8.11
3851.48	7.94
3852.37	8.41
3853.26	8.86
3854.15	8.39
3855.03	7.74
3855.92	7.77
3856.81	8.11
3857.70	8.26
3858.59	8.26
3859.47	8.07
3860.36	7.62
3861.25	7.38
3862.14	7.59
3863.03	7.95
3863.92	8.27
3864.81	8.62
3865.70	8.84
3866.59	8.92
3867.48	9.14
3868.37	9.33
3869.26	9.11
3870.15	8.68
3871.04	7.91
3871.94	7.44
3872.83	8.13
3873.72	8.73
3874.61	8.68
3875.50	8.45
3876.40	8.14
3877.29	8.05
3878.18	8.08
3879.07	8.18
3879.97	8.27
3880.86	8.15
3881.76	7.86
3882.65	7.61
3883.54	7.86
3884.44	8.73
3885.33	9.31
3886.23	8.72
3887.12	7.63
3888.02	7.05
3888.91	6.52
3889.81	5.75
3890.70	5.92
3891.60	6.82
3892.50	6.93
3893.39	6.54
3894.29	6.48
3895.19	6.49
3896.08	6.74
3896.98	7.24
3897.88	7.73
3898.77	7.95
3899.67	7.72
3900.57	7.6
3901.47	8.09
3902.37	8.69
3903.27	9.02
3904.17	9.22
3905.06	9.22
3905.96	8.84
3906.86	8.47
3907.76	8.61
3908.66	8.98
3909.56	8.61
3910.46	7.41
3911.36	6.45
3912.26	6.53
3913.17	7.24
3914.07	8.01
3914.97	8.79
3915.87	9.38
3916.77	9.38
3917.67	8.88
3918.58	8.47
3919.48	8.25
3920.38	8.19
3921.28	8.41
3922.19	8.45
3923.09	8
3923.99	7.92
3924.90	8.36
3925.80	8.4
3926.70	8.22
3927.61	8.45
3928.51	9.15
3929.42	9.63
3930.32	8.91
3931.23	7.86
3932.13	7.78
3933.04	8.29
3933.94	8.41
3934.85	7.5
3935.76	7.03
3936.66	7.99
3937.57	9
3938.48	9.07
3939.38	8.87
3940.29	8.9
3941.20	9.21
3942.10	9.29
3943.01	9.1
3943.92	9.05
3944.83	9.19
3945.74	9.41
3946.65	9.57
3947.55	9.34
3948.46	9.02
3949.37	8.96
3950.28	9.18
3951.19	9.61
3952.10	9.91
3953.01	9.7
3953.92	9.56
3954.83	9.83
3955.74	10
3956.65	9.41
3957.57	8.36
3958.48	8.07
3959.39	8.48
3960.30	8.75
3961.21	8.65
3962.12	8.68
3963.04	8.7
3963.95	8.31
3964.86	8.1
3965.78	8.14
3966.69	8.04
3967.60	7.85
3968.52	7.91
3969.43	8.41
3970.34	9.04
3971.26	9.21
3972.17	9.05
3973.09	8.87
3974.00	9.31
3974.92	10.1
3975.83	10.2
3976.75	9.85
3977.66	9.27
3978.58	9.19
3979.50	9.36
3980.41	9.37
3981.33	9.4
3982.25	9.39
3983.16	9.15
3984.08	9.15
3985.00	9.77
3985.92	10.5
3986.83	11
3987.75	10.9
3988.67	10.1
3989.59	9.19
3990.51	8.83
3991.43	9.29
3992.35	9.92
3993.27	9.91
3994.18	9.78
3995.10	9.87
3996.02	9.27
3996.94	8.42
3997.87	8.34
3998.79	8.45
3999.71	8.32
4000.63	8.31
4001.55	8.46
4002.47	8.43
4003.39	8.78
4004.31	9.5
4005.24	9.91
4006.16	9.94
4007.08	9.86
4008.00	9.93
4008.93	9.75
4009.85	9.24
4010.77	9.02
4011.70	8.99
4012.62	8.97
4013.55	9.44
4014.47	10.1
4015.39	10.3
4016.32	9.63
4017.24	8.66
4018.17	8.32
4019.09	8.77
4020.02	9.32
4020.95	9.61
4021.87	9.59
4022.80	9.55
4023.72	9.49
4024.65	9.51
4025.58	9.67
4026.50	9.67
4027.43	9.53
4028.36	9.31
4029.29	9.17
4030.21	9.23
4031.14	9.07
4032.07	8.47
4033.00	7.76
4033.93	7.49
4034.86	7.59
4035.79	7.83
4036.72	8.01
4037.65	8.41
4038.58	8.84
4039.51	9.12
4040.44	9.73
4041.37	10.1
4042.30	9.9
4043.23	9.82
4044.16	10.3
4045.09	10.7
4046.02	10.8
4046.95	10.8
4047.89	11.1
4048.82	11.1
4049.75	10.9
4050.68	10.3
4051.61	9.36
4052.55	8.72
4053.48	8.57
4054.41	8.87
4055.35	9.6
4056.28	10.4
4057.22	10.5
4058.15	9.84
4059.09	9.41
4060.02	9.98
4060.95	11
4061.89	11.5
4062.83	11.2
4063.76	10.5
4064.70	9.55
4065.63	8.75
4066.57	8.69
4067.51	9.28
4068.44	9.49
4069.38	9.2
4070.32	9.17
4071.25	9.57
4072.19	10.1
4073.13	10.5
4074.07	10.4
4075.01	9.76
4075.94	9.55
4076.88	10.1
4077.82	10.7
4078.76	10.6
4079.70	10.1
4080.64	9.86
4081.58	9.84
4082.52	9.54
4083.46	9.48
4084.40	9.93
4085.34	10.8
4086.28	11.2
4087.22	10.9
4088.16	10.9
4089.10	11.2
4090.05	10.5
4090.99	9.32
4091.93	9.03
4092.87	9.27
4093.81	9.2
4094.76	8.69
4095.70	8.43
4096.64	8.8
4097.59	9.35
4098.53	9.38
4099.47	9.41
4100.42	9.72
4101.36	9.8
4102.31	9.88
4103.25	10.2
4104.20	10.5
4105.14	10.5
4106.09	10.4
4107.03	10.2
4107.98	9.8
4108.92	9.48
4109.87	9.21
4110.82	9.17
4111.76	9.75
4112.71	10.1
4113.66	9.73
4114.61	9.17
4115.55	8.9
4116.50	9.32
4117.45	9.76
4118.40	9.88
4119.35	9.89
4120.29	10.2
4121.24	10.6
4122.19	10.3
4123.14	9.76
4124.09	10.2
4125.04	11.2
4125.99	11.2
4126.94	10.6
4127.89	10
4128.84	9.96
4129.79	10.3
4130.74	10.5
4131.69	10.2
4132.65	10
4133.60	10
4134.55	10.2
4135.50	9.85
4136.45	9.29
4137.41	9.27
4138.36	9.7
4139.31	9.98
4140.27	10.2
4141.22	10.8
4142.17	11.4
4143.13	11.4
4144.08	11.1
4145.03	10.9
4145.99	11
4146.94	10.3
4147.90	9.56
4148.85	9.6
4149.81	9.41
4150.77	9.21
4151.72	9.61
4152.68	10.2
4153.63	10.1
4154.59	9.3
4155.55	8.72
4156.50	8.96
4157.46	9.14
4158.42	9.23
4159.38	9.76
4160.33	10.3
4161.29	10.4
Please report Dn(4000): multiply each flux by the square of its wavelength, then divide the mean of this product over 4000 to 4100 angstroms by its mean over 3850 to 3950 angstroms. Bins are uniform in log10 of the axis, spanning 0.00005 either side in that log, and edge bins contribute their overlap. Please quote 1.26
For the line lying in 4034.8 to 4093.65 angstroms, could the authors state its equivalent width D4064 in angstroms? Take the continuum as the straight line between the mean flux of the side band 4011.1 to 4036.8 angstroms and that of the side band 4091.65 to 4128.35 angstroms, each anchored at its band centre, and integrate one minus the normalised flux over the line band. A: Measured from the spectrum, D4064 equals -3.12 angstroms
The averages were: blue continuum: 9.05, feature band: 9.89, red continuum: 9.77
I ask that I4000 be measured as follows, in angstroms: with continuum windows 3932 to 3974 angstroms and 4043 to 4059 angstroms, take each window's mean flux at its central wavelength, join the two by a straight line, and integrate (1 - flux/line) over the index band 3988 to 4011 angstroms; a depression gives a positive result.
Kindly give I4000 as 0.4 angstroms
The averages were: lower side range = 8.81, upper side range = 10.1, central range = 9.25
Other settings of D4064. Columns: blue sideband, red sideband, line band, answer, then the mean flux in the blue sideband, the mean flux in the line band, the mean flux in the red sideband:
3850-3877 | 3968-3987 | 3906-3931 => 1.3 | 8.29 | 8.36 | 9.38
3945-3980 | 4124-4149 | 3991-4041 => 1.7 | 9.04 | 9.11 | 10.3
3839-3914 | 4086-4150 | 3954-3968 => 0.1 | 8.03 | 8.65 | 10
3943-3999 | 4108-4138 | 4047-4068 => -0.8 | 9.21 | 9.98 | 9.93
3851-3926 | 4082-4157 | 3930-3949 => -0.5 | 8.06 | 8.71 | 9.95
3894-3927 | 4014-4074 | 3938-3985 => -2.2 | 8.13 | 9.08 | 9.56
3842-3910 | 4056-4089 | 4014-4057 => 1.2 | 8.07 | 9.42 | 10.1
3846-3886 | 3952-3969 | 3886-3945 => 2.9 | 8.27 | 8.1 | 8.73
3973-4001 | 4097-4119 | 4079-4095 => -0.6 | 9.46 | 10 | 9.71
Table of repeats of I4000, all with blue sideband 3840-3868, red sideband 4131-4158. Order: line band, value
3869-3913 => 3.2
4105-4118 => 0.2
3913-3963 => 0.0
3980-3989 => -0.8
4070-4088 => -1.0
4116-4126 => -0.3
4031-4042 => 0.9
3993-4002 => 0.2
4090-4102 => 0.5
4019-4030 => -0.2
